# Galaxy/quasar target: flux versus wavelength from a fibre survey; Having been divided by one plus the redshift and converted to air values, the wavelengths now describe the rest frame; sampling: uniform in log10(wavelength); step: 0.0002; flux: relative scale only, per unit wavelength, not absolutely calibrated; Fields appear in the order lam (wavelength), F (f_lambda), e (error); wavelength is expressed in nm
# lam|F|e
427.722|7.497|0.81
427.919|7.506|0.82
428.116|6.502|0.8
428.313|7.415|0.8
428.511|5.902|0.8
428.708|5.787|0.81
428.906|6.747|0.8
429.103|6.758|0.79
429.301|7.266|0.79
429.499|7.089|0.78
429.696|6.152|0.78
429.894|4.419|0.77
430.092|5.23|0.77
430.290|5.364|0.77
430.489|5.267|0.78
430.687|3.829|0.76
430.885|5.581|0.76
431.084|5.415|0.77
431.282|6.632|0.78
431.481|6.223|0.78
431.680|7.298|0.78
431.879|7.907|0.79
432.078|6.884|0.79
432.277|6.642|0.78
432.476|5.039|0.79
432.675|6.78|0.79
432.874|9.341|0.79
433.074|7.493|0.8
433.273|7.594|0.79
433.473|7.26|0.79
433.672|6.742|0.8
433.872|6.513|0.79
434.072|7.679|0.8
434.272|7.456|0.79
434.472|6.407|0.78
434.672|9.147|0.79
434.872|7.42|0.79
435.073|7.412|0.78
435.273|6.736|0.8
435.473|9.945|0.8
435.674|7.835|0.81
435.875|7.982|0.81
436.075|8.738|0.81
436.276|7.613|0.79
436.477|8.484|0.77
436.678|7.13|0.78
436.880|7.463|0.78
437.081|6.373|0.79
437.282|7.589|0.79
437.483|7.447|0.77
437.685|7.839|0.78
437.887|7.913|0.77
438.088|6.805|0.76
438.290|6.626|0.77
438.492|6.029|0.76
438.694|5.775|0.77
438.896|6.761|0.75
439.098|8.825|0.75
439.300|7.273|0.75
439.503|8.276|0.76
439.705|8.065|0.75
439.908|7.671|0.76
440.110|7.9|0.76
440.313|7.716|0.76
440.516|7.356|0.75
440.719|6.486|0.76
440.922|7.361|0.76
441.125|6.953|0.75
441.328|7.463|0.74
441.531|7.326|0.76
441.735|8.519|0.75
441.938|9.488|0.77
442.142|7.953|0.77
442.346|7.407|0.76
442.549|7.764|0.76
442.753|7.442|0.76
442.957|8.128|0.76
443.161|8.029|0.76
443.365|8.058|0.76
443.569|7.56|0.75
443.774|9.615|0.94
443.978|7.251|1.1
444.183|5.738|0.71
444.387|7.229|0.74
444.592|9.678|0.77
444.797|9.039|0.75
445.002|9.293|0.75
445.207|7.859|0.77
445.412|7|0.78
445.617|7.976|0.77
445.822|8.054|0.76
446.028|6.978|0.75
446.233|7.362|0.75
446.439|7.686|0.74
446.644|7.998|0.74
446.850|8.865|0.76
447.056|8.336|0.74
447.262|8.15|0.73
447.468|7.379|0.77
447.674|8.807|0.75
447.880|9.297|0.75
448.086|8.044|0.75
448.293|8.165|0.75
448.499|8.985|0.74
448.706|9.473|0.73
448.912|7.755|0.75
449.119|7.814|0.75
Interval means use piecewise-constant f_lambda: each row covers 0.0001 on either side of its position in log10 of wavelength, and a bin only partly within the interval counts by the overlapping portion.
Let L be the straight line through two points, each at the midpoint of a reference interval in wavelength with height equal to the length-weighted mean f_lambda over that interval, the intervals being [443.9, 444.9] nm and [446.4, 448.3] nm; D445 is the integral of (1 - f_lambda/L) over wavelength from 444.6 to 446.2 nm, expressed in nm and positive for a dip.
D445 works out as -0.03 nm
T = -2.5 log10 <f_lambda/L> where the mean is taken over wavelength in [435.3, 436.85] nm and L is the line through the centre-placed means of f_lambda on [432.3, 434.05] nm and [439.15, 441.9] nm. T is -0.12 mag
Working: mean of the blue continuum 7.1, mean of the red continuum 7.63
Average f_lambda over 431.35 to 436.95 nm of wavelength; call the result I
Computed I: 7.47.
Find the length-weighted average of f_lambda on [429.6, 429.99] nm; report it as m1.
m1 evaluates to 5.28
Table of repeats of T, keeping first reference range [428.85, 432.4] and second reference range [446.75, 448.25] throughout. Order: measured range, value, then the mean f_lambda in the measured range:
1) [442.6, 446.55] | 0.02 mag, 7.89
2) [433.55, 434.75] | -0.11 mag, 7.29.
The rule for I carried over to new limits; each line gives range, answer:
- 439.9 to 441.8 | 7.45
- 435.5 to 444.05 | 7.65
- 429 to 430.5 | 5.98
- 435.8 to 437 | 7.87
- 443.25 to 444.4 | 7.61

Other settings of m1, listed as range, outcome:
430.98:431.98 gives 6.69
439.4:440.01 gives 8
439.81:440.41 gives 7.77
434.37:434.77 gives 7.77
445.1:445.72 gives 7.63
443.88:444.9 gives 7.79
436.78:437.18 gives 6.92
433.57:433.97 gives 6.64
